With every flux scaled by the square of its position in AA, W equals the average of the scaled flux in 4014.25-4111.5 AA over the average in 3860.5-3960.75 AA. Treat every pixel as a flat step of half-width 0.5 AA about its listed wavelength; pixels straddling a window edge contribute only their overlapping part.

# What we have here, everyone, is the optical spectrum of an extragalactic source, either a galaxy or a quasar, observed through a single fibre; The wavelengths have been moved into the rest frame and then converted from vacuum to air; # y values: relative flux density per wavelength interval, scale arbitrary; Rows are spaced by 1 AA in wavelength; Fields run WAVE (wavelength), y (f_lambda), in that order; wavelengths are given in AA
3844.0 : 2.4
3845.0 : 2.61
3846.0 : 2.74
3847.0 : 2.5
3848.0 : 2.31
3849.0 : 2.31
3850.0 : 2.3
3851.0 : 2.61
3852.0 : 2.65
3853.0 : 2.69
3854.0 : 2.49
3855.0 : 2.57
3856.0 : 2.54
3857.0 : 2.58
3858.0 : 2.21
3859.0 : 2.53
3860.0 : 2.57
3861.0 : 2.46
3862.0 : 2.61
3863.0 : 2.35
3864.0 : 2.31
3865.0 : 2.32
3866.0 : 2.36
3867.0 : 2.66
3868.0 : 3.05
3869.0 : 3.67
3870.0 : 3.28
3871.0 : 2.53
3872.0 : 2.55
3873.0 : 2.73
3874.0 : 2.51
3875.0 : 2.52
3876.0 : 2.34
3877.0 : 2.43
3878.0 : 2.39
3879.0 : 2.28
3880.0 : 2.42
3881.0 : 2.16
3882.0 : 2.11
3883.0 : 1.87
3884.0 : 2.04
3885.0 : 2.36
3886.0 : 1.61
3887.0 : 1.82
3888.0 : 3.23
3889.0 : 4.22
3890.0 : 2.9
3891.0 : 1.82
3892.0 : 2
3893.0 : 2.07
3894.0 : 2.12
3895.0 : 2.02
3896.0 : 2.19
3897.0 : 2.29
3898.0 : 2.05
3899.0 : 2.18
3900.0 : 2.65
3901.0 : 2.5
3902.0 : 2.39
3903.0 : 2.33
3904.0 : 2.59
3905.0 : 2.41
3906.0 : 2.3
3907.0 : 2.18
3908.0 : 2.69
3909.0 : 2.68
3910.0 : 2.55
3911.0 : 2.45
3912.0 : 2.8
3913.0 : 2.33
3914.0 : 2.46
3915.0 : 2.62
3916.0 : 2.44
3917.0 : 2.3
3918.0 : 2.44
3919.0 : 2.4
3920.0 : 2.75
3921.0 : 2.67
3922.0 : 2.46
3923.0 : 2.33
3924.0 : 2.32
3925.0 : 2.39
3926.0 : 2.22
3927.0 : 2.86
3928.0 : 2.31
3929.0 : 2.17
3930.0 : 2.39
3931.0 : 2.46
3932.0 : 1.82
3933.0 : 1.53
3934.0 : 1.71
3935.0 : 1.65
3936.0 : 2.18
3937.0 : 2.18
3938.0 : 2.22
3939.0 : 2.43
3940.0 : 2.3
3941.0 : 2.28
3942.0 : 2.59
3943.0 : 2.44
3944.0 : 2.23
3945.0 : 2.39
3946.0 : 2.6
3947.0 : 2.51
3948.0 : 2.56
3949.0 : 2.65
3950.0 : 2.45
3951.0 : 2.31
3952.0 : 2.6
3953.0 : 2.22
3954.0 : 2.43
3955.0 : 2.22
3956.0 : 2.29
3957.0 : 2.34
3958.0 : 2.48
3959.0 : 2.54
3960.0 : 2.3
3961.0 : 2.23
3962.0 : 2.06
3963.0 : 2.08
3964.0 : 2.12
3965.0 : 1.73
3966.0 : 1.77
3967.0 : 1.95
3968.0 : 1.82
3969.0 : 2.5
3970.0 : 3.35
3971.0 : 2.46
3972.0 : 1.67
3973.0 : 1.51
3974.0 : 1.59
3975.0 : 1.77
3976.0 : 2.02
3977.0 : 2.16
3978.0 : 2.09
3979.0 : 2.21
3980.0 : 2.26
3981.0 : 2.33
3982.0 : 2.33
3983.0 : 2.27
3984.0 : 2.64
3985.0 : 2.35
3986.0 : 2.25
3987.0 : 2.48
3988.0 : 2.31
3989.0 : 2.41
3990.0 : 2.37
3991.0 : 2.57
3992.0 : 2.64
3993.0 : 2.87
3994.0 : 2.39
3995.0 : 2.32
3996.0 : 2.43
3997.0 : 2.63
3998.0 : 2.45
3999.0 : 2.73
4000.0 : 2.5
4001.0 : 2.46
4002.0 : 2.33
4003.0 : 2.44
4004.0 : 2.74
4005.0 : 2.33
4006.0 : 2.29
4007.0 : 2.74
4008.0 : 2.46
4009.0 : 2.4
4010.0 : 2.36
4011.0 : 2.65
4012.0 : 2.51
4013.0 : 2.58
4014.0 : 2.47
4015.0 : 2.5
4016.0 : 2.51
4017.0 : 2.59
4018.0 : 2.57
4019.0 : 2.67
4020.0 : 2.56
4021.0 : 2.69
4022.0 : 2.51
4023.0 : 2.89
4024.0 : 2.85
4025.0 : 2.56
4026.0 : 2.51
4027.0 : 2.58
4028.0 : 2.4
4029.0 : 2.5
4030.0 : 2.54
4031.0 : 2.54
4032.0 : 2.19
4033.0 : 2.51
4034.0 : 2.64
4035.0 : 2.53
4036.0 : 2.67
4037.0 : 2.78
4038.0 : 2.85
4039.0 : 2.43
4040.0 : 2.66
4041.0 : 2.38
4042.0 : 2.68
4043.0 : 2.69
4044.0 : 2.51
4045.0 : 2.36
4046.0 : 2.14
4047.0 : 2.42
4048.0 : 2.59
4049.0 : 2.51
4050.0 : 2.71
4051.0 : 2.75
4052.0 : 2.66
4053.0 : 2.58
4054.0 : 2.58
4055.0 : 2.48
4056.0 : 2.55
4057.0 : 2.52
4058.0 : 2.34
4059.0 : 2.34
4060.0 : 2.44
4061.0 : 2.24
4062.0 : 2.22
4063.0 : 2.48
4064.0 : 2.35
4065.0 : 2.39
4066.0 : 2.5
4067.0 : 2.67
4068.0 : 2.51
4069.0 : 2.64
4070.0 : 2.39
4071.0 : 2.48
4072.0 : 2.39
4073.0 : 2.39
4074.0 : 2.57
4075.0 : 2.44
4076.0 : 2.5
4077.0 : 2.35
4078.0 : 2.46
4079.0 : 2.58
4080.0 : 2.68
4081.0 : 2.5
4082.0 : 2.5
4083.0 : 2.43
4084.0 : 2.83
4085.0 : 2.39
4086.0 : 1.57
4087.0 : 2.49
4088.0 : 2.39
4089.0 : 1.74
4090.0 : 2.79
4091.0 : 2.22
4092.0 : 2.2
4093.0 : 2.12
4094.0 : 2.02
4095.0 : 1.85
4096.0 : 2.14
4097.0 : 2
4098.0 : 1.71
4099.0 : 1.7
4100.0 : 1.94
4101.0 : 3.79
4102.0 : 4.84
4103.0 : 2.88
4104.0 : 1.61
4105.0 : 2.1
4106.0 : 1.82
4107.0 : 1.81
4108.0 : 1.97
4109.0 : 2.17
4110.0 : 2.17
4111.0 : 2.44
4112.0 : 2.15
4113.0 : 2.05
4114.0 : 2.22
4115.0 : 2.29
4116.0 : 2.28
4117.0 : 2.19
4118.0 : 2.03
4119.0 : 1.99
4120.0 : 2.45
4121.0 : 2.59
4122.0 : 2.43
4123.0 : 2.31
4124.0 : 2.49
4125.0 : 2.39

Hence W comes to 1.10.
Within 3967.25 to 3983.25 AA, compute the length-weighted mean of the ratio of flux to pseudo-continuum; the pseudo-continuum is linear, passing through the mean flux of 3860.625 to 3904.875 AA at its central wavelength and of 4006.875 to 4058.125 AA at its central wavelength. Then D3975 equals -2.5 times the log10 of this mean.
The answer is 0.173 mag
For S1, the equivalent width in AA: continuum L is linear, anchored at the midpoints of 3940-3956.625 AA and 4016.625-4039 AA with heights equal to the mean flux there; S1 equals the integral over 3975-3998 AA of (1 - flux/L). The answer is 1.3 AA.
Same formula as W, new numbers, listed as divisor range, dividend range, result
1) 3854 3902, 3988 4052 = 1.12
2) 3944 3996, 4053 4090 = 1.12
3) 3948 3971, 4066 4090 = 1.12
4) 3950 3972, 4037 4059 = 1.17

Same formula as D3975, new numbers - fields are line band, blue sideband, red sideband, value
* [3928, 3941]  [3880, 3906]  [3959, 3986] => 0.063 mag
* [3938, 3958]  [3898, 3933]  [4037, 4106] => 0.006 mag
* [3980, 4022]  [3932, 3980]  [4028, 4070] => -0.061 mag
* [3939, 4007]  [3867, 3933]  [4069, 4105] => 0.040 mag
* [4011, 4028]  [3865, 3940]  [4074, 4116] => -0.108 mag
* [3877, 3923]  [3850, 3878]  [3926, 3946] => 0.006 mag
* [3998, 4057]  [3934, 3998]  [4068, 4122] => -0.108 mag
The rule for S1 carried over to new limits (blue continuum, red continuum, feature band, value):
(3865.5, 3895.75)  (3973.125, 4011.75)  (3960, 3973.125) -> 1.5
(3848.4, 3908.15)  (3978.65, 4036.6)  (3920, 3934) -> 1.0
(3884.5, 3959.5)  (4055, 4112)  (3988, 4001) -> -0.8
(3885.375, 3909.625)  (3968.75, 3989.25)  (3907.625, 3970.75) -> -1.0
